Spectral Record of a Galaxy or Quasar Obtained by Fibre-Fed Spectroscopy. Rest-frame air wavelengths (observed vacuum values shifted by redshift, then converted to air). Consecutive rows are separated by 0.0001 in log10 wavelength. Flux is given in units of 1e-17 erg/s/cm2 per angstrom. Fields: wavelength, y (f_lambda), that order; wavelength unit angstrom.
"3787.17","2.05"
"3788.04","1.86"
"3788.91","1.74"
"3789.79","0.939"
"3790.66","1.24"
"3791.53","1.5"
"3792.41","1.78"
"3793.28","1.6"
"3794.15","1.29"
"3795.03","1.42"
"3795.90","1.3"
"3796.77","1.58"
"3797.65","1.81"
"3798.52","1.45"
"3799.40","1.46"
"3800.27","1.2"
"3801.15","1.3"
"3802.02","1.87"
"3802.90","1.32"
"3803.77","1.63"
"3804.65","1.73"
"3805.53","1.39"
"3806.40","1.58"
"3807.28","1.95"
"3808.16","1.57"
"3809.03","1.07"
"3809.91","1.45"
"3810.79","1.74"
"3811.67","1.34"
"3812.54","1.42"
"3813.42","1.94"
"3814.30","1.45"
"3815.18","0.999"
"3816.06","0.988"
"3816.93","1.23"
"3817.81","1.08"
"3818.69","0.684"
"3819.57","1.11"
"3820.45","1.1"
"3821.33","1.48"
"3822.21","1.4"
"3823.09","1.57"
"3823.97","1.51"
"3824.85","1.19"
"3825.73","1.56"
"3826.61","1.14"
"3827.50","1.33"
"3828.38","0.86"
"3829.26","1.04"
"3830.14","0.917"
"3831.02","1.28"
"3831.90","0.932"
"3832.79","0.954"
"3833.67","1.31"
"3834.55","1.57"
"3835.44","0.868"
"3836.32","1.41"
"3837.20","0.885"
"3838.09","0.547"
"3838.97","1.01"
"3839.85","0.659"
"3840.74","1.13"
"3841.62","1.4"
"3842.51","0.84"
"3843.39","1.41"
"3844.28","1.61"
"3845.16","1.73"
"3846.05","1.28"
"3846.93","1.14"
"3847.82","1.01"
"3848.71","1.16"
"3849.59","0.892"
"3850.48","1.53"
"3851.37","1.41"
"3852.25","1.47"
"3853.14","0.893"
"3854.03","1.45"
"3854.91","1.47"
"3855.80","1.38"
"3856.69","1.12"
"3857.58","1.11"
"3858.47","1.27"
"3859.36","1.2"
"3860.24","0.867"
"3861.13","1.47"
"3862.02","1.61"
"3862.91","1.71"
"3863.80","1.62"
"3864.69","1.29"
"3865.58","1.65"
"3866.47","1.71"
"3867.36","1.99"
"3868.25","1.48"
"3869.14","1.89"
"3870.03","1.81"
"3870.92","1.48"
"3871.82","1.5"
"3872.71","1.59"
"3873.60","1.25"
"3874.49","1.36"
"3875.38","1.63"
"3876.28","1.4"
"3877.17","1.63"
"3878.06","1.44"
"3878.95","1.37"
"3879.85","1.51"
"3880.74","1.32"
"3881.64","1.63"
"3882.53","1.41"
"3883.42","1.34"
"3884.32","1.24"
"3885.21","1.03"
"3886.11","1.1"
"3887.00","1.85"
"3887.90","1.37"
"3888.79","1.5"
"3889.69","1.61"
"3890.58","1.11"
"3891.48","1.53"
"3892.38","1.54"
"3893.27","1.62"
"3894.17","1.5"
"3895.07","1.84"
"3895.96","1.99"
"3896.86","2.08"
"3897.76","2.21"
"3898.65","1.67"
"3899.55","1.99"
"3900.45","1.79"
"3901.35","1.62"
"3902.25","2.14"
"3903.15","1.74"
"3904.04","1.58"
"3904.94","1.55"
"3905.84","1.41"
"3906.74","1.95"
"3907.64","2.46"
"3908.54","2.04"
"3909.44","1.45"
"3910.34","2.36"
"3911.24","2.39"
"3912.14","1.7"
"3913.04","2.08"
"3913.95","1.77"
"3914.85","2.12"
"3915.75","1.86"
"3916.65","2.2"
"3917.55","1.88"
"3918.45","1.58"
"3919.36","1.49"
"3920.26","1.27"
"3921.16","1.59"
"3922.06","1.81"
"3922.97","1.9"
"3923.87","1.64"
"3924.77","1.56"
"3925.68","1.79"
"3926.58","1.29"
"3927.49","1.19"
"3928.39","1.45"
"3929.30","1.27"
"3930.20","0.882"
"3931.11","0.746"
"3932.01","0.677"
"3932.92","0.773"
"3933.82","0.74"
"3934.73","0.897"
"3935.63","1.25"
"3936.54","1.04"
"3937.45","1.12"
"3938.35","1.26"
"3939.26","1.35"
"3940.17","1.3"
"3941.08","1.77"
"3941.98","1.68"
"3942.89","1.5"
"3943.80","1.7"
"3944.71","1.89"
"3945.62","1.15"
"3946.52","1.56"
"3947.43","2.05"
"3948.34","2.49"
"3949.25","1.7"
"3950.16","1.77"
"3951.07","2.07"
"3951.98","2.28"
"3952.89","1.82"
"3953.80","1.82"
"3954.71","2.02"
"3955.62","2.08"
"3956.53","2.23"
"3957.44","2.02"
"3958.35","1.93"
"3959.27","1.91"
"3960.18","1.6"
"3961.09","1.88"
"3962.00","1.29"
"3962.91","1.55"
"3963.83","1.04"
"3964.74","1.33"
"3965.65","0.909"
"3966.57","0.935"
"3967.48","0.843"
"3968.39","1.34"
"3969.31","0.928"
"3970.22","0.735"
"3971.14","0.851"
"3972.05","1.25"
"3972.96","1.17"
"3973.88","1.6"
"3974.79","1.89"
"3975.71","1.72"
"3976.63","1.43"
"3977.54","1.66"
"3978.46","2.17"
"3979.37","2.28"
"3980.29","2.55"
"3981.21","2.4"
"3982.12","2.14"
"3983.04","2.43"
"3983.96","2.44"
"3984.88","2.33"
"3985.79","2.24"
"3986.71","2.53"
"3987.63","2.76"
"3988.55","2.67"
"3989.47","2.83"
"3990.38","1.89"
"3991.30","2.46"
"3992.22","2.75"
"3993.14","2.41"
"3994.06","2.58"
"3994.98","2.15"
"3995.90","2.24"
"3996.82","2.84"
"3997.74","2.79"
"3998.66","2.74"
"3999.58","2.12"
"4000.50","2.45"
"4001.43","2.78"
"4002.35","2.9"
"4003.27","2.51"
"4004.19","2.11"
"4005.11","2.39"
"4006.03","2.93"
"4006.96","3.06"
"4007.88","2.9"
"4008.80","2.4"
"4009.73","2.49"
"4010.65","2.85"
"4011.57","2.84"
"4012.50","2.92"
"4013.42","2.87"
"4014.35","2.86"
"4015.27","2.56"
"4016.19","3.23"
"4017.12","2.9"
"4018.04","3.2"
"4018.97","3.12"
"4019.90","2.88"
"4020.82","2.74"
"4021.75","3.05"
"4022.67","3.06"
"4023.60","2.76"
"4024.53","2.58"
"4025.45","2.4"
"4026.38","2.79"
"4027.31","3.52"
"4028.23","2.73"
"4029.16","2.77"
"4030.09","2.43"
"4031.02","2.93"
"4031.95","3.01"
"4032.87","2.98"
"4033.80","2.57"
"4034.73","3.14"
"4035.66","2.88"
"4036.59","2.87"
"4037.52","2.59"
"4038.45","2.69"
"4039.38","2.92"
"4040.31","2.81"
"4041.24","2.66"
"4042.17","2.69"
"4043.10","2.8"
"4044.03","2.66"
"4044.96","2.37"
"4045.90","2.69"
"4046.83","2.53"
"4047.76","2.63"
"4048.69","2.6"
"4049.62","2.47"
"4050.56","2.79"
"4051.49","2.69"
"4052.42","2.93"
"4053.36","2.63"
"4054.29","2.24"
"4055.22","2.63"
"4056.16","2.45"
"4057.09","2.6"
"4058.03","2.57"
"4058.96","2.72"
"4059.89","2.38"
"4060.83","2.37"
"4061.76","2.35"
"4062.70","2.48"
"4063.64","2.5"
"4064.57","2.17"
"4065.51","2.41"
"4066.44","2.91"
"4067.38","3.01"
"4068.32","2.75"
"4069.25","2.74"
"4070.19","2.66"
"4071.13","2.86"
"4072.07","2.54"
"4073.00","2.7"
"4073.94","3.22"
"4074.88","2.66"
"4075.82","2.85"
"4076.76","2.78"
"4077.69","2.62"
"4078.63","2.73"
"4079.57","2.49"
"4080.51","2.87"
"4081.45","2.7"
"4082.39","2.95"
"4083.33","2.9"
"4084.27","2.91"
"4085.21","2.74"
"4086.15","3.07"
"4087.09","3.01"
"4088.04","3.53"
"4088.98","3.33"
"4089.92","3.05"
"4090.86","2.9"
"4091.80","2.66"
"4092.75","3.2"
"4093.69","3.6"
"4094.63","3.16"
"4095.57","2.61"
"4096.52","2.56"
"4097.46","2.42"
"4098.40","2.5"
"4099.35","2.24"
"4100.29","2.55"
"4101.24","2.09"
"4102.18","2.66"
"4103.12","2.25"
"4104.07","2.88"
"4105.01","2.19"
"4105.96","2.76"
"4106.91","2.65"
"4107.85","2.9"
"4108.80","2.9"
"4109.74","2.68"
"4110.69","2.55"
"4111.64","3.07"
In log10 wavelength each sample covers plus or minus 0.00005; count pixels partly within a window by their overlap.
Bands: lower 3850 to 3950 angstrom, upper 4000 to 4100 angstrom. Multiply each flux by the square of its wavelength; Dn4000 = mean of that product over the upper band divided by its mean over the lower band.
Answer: 1.92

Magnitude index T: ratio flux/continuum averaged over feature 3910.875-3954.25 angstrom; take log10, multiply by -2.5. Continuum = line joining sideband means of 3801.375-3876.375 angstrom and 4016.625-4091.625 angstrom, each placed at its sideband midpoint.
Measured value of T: 0.239 mag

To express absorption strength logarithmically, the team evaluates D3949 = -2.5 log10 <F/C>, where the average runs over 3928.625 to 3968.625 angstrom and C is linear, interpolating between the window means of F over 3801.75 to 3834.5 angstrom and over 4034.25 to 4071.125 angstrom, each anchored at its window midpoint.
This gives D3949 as 0.35 mag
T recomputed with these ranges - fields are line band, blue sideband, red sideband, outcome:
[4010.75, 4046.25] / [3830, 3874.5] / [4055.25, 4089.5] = -0.16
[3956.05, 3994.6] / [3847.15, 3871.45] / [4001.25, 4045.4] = 0.28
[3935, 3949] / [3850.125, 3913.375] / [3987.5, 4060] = 0.32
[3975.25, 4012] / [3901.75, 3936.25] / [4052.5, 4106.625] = -0.16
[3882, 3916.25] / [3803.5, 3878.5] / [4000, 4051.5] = 0.04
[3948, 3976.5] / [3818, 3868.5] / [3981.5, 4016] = 0.39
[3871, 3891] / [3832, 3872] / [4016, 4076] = 0.07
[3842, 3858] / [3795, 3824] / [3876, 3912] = 0.20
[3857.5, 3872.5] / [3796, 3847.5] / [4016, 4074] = 0.04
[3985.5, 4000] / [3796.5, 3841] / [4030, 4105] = -0.10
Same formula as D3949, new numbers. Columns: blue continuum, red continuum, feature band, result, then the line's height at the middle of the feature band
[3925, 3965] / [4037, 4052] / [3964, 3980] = 0.331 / 1.84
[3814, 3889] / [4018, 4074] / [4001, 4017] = -0.126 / 2.44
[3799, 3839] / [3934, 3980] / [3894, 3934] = -0.139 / 1.48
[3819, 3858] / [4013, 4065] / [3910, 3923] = -0.041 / 1.79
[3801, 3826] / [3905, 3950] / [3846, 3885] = 0.055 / 1.48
